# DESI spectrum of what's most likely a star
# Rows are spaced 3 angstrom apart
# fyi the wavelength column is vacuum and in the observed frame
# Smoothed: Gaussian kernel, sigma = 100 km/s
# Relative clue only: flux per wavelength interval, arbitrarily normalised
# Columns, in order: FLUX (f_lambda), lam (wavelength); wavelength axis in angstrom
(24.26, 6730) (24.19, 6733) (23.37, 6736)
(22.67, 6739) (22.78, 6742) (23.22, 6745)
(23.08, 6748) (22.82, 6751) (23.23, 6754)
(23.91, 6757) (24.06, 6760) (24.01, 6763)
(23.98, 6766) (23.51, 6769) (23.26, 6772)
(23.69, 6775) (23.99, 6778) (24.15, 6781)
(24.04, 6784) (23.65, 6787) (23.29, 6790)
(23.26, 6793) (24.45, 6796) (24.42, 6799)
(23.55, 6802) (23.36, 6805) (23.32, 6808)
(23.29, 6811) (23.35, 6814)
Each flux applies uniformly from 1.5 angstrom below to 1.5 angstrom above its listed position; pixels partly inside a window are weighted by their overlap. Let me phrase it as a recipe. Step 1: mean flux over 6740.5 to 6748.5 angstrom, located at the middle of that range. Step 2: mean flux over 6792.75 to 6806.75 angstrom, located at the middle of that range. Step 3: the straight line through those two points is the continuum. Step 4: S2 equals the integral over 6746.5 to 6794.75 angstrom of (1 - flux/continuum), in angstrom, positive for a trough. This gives -0.4 angstrom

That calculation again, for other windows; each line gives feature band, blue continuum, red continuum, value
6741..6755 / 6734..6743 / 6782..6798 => 0.08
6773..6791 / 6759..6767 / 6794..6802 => 0.23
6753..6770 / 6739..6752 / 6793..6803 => -0.39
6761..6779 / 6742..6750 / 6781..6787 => -0.08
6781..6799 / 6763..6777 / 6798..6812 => -0.17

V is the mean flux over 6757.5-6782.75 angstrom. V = 23.8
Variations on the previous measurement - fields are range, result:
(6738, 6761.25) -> 23.2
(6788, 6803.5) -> 23.8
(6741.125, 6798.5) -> 23.6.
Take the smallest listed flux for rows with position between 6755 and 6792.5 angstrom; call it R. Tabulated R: 23.26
